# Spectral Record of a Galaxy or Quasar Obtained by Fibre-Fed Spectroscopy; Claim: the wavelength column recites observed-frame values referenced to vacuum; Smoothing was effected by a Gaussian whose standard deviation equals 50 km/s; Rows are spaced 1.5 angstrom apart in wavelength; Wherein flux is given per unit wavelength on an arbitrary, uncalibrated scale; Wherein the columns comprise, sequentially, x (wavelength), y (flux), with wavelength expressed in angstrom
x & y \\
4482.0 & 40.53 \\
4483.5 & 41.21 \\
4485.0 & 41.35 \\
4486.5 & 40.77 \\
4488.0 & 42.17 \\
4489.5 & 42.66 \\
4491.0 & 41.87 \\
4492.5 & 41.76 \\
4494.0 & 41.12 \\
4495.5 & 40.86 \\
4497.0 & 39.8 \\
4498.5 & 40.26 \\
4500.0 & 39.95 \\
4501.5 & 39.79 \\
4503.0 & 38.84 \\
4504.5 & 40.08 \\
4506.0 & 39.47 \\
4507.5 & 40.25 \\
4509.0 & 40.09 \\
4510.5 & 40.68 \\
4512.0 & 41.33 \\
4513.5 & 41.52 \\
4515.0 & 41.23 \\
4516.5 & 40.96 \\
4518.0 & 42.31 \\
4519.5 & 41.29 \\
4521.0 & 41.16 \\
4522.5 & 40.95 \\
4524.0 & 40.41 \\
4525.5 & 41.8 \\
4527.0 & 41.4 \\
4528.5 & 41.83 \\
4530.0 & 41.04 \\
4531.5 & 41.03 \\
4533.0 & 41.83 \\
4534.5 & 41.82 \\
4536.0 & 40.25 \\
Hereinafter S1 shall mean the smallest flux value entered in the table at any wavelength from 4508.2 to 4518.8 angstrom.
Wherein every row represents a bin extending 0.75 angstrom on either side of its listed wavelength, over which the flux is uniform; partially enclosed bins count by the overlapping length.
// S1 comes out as 40.09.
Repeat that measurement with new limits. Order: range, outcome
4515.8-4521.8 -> 40.96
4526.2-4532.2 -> 41.03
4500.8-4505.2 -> 38.84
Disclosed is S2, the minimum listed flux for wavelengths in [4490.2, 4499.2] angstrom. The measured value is 39.8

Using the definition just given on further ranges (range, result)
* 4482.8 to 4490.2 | 40.77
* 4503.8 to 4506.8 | 39.47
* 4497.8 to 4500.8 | 39.95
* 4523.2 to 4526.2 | 40.41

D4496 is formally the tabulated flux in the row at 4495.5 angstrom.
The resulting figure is 40.86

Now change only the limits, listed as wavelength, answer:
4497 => 39.8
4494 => 41.12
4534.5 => 41.82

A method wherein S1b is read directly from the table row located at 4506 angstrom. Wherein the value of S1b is 39.47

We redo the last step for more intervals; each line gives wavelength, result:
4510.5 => 40.68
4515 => 41.23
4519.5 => 41.29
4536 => 40.25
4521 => 41.16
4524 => 40.41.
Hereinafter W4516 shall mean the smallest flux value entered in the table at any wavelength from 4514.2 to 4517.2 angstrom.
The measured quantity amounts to 40.96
